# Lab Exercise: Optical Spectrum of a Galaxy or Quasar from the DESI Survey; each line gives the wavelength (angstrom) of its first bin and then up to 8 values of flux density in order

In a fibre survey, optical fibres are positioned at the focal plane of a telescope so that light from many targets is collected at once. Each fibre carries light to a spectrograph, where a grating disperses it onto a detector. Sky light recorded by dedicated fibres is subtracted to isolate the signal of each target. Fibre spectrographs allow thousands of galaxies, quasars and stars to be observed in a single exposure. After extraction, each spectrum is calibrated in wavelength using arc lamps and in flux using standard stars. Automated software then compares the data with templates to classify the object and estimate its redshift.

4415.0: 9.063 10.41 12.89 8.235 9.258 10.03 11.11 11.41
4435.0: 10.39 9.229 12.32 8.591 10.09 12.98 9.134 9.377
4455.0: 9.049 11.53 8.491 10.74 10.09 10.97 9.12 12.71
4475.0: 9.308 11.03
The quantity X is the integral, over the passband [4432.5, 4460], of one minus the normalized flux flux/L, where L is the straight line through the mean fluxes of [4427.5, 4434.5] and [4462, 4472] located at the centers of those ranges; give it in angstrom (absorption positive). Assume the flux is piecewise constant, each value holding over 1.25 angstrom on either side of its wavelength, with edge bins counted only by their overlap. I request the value 1.20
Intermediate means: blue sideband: 10.9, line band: 10.2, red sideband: 10.4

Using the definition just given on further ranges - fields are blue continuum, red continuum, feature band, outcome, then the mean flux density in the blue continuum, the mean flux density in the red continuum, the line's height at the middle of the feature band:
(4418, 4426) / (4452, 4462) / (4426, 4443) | -0.8 angstrom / 10.2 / 9.71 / 10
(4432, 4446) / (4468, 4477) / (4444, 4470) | 0.5 angstrom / 10.3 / 10.5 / 10.4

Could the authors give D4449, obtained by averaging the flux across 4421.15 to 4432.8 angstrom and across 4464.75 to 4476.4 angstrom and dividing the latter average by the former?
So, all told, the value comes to 1.1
